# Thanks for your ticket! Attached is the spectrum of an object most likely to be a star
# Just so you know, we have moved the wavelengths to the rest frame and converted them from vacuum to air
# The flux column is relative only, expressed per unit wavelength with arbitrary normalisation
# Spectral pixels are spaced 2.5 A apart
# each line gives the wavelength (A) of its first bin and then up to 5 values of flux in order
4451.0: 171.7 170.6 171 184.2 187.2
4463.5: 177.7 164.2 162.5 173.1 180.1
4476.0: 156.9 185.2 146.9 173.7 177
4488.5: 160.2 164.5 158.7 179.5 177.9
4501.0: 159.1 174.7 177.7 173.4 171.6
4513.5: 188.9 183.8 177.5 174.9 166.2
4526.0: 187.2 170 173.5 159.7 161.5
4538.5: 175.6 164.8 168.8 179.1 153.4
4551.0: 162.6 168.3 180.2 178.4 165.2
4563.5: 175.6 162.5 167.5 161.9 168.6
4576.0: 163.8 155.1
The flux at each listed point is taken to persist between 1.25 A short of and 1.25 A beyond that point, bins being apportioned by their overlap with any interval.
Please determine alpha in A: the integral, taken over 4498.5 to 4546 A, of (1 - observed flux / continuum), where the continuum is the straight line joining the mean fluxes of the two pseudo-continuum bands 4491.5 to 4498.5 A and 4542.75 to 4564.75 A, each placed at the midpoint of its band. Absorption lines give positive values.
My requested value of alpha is -0.8 A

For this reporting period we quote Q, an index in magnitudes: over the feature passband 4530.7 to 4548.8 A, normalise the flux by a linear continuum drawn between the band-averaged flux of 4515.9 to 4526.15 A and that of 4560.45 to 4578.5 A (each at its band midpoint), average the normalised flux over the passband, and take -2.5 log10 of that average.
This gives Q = 0.03 mag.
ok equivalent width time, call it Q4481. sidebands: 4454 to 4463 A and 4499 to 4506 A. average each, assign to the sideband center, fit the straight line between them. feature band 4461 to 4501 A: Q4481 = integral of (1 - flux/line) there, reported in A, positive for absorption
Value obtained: 1.21 A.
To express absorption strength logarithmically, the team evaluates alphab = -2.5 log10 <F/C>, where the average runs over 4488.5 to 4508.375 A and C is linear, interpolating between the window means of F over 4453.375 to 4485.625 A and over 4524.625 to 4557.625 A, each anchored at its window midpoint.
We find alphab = 0.01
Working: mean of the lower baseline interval 172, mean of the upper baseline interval 170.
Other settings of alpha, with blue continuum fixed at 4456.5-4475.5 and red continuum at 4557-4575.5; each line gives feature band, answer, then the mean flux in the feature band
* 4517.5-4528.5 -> -0.29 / 176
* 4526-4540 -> 0.07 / 170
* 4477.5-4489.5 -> 0.36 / 168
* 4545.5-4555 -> 0.24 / 165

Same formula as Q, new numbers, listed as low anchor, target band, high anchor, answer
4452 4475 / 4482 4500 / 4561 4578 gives 0.02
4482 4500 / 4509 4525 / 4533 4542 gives -0.06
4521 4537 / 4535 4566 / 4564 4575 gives -0.01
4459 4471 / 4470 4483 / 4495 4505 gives 0.03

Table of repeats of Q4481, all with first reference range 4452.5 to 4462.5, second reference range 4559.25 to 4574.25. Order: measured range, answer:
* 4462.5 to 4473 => 0.44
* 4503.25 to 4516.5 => -0.40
